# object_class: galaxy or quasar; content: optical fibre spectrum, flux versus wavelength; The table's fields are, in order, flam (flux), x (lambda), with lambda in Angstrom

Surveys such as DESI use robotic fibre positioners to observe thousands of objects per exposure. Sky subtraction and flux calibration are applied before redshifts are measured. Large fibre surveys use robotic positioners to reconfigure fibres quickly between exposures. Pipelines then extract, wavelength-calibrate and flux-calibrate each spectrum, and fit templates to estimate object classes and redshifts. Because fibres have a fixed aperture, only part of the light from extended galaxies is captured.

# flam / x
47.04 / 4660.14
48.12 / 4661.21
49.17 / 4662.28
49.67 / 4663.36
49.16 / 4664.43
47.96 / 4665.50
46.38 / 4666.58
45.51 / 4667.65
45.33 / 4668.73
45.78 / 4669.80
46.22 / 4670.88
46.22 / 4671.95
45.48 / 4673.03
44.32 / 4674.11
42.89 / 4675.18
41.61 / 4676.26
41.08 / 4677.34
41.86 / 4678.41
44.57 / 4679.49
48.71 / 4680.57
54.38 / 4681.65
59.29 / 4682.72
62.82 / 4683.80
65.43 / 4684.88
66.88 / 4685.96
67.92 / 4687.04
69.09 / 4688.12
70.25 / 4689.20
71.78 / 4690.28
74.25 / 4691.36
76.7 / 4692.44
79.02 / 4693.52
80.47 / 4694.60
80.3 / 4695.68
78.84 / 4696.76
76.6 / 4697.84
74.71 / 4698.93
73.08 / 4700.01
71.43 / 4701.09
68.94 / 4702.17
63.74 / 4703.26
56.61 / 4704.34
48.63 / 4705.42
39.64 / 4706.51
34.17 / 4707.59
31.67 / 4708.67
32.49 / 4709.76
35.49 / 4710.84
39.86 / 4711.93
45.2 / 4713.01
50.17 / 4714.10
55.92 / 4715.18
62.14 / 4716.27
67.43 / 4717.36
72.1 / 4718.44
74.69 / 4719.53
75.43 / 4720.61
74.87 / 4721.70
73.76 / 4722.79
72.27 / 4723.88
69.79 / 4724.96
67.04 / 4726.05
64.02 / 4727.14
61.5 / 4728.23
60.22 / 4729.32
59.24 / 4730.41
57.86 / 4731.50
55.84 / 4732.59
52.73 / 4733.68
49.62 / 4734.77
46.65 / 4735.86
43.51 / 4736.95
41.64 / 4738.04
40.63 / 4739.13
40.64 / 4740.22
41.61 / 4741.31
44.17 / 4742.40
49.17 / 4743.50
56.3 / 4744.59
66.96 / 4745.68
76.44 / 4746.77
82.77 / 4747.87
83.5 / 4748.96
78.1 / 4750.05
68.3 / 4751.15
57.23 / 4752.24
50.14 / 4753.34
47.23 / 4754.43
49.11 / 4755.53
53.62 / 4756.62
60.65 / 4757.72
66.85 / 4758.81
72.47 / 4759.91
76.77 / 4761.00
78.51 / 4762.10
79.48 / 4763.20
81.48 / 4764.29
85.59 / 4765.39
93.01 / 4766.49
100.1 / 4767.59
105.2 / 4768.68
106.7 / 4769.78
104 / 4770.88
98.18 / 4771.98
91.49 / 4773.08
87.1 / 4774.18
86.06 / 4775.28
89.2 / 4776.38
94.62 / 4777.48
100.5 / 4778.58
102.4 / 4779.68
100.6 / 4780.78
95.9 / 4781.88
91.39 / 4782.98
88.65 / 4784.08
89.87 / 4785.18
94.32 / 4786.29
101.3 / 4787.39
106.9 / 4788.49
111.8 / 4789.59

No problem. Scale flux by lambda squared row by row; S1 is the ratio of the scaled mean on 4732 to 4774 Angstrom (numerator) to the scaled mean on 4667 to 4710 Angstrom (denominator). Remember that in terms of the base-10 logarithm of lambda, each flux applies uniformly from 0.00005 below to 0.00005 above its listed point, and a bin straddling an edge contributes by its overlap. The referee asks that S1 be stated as 1.2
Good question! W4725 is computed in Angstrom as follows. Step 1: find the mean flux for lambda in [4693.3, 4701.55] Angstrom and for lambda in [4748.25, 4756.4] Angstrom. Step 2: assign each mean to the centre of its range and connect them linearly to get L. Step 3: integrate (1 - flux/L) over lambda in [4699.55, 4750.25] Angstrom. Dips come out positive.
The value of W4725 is 8.5 Angstrom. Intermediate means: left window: 76.8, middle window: 57.5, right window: 62.1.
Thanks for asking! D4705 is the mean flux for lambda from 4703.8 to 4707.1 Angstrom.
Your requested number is 48.1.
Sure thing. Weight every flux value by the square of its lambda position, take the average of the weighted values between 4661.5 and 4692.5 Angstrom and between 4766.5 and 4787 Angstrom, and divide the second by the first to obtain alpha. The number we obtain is 1.87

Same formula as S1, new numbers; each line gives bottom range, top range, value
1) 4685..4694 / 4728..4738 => 0.76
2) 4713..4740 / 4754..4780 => 1.43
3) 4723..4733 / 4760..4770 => 1.41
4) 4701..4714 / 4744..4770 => 1.62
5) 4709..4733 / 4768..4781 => 1.65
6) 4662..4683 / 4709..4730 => 1.32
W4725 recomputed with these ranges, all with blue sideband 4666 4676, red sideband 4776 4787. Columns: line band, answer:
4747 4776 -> 2.6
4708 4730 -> 2.6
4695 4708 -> -1.3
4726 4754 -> 7.0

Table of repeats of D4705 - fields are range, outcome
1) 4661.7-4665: 49.4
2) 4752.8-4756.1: 48.9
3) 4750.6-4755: 55.6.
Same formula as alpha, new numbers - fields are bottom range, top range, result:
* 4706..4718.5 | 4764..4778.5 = 2.09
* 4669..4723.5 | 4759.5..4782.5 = 1.61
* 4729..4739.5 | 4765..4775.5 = 1.92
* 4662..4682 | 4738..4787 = 1.75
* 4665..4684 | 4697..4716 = 1.15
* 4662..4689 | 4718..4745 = 1.16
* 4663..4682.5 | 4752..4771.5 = 1.72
